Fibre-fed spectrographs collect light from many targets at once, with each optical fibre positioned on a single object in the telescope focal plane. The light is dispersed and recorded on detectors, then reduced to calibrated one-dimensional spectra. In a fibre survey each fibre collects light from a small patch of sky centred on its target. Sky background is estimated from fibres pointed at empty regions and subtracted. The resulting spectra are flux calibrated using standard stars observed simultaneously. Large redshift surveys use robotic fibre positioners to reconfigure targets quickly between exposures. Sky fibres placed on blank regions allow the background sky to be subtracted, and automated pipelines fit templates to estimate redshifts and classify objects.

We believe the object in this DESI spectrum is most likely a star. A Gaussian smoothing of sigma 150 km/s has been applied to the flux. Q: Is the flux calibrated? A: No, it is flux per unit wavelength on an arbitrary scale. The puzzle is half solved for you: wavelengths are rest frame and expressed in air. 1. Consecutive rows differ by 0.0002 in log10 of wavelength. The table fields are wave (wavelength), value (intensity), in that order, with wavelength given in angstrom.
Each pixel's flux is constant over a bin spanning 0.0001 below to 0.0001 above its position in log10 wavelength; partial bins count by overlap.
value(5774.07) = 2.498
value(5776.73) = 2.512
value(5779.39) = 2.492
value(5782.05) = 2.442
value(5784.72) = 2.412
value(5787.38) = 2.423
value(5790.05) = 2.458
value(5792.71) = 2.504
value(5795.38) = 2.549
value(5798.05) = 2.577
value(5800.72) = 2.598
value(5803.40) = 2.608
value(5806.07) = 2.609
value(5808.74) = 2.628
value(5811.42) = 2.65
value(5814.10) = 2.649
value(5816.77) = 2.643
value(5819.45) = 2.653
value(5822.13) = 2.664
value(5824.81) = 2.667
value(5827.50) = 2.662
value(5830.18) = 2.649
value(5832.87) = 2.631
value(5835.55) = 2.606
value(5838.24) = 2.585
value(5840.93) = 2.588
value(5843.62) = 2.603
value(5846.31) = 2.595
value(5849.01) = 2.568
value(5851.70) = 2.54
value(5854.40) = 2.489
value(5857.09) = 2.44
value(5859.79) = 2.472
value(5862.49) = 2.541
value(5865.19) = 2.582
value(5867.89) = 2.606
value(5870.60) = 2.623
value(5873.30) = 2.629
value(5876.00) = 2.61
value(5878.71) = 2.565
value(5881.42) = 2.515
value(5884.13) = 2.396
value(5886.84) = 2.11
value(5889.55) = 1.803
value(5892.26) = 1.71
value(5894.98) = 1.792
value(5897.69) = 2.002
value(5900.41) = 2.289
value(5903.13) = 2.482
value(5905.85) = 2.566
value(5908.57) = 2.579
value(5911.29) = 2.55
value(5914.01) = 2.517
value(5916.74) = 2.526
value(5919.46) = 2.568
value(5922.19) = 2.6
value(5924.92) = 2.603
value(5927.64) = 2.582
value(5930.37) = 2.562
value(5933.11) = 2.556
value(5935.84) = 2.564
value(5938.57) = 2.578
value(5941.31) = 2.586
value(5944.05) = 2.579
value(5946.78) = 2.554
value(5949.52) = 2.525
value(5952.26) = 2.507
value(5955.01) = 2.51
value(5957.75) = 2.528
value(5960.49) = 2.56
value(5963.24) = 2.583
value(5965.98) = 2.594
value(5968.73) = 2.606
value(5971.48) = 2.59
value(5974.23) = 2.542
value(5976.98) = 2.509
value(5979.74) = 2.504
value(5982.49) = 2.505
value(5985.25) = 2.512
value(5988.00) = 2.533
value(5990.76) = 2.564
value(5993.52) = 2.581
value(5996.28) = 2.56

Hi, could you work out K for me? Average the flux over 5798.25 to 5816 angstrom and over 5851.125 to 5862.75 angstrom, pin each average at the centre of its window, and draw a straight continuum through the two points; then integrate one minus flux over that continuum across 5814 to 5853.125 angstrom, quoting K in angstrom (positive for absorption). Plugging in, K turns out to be -1.0 angstrom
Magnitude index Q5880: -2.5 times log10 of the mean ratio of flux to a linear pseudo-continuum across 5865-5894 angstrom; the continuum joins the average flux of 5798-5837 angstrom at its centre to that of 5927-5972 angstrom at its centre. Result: 0.11 mag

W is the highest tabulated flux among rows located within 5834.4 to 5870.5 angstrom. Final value 2.606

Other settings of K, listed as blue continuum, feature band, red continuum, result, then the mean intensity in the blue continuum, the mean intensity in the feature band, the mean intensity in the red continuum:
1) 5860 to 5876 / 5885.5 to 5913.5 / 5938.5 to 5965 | 4.08 angstrom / 2.59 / 2.2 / 2.55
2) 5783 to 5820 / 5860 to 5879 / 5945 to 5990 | -0.24 angstrom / 2.57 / 2.59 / 2.54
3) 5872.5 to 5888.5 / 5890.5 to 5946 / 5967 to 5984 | 1.18 angstrom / 2.45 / 2.44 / 2.54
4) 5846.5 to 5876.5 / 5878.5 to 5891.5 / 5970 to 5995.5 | 1.66 angstrom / 2.55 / 2.23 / 2.54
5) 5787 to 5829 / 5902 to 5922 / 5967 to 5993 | 0.16 angstrom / 2.6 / 2.55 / 2.54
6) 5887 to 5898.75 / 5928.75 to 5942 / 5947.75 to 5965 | -1.48 angstrom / 1.85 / 2.57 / 2.54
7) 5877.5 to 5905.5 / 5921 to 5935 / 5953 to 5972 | -1.20 angstrom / 2.18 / 2.58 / 2.56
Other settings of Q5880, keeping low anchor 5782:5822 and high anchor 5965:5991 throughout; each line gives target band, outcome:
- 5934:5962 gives 0.00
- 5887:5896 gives 0.37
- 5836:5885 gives 0.00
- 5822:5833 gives -0.04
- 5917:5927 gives -0.01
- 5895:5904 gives 0.17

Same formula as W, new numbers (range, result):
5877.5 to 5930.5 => 2.603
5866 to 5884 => 2.629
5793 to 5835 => 2.667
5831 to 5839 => 2.631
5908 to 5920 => 2.579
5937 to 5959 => 2.586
